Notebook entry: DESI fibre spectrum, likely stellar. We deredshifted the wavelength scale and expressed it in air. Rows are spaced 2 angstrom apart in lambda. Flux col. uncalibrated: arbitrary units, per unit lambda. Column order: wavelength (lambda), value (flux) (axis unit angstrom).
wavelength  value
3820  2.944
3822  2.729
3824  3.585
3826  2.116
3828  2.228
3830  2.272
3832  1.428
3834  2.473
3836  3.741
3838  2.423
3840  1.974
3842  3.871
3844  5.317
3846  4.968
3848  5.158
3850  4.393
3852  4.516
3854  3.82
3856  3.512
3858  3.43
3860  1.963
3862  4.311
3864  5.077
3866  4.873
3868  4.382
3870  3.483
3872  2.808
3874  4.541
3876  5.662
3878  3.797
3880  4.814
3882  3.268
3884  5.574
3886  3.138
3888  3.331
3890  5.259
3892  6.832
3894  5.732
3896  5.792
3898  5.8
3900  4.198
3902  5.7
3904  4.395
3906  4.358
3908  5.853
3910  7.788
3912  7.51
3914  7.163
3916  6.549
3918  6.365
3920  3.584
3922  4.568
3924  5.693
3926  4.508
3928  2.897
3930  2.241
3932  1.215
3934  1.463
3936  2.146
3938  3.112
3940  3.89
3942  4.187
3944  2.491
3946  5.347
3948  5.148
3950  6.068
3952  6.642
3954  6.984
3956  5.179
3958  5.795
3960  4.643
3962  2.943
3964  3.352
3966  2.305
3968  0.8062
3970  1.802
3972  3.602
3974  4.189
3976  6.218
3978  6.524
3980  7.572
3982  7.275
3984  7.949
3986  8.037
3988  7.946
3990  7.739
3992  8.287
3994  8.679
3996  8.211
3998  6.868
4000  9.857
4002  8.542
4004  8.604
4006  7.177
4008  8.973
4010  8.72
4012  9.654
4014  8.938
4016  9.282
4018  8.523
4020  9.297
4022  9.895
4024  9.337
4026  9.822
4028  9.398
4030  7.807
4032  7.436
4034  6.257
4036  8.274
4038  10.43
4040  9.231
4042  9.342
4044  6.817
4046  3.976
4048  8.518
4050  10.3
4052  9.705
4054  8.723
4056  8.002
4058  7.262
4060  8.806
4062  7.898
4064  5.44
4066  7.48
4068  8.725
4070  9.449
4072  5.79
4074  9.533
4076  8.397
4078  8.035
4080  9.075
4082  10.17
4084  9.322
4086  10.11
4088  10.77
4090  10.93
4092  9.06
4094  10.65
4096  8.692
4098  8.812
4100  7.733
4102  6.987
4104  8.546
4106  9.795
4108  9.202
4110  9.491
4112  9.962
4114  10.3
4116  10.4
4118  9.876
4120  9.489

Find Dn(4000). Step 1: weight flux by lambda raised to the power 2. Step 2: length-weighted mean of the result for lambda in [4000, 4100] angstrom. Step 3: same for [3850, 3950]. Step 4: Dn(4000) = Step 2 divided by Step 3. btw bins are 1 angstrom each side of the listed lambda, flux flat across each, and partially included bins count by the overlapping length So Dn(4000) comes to 2.1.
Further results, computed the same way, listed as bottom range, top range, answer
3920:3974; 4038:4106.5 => 2.41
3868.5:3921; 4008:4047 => 1.79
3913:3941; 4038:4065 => 2.18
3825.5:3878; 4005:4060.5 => 2.56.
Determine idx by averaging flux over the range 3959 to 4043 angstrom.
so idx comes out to 7.37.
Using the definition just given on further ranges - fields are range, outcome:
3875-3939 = 4.7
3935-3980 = 4.32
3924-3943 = 3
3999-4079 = 8.44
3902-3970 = 4.44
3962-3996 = 5.76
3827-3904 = 4.11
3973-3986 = 6.73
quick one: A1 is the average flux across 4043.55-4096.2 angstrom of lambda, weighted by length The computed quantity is 8.6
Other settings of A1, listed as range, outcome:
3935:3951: 4.05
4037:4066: 8.15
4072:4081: 8.43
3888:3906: 5.28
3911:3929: 5.43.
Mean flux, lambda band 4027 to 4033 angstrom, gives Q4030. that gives 8.21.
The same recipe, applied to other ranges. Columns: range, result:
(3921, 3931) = 3.98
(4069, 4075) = 8.26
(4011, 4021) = 9.14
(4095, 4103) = 8.06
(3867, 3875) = 3.8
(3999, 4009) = 8.63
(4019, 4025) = 9.51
